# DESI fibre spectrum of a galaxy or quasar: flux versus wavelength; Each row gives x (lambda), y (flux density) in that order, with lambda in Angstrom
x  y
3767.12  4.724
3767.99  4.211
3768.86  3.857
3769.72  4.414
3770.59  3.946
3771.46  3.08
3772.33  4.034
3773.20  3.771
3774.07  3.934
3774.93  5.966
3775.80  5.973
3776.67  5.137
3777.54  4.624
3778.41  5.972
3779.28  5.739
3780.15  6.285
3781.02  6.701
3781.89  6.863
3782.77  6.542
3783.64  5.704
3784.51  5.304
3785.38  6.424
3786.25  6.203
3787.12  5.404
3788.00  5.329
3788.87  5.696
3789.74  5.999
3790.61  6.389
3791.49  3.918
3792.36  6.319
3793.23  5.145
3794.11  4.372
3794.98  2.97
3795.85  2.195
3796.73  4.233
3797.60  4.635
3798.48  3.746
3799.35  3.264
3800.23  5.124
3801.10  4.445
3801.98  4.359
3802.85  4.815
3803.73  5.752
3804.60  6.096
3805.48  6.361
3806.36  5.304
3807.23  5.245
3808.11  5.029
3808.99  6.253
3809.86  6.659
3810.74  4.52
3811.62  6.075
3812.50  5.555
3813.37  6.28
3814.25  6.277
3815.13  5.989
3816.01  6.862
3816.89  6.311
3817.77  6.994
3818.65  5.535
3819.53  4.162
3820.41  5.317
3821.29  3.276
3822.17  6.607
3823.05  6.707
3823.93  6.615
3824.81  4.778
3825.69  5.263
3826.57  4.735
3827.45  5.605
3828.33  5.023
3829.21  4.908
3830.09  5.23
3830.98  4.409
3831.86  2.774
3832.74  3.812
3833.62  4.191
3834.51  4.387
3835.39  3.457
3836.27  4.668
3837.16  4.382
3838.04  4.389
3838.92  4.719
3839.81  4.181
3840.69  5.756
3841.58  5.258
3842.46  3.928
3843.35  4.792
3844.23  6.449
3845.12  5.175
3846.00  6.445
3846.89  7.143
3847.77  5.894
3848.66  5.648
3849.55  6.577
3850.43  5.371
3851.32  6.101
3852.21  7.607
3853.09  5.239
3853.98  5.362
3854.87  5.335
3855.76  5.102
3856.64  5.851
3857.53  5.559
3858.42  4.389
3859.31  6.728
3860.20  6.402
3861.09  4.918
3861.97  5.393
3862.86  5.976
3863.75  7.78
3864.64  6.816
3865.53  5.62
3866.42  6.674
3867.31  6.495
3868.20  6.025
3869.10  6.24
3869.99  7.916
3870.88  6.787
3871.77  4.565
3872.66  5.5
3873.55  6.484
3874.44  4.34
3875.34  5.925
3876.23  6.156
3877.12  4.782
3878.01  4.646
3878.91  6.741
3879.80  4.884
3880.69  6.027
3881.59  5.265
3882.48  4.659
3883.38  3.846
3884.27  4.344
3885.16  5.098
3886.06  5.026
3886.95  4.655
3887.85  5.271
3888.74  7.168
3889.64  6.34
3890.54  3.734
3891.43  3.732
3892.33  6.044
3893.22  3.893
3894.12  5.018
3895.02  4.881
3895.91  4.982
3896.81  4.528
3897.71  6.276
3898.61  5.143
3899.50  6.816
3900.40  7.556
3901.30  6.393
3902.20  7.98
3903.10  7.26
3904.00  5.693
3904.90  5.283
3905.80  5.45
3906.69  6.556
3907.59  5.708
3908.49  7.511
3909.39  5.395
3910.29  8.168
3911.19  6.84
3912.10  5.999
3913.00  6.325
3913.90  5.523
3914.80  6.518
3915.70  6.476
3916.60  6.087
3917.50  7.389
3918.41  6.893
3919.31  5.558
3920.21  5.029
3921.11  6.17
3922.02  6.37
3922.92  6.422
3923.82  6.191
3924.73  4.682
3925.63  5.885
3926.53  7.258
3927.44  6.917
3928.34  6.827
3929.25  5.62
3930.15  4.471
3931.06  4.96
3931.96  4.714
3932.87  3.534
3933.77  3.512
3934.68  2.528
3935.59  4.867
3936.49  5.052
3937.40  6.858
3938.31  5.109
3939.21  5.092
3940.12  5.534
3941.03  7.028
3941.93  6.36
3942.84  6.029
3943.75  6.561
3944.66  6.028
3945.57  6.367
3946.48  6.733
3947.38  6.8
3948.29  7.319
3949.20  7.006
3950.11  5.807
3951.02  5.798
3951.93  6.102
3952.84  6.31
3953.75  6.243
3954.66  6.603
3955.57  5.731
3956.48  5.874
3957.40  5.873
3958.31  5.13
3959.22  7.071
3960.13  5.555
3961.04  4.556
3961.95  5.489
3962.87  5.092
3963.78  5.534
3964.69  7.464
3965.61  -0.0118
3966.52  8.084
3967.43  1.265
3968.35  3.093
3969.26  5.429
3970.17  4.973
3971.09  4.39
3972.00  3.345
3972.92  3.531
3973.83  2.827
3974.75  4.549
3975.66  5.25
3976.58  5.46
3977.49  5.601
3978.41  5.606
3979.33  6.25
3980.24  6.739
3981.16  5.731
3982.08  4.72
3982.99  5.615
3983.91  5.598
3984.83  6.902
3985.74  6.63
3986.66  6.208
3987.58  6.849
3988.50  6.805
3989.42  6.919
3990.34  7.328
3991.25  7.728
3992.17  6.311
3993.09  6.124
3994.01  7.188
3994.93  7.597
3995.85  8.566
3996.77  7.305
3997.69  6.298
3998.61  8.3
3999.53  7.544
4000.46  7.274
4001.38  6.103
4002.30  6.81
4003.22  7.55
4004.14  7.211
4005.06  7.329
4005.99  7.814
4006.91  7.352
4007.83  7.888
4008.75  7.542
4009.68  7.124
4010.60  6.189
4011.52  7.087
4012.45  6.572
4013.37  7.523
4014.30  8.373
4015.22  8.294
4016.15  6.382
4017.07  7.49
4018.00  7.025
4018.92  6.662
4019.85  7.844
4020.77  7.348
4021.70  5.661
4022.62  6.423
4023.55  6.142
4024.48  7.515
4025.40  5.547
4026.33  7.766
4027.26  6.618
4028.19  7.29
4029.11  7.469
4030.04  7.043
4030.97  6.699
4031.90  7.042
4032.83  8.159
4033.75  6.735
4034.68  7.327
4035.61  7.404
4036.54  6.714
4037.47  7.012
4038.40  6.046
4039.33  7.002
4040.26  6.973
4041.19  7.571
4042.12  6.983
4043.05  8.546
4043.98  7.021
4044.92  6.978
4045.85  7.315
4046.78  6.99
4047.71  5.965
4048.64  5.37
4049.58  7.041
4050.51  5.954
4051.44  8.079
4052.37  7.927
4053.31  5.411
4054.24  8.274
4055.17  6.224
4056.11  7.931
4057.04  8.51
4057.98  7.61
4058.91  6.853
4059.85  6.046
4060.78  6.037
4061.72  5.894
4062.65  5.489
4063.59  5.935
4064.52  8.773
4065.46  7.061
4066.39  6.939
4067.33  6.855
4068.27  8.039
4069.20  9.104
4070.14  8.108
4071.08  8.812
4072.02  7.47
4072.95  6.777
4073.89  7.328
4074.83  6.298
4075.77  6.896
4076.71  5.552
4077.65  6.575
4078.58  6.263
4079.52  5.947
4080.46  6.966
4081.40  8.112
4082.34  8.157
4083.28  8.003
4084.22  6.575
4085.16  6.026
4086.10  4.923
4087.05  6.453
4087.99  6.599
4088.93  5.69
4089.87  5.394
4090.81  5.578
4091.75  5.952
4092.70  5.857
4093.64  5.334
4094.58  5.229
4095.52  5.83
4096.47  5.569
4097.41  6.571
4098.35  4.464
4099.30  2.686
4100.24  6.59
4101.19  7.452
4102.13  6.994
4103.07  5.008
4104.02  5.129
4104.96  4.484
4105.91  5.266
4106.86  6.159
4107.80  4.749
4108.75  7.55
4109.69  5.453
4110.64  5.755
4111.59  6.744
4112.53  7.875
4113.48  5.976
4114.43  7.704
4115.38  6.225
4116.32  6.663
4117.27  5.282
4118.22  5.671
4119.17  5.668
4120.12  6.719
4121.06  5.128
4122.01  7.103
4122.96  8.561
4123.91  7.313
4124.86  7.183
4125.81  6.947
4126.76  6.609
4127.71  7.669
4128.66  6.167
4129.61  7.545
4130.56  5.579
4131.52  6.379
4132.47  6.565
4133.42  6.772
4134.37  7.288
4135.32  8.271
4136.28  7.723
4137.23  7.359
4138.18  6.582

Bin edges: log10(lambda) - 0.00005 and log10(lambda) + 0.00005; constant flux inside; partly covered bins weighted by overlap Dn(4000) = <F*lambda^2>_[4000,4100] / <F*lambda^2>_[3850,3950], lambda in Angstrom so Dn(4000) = 1.27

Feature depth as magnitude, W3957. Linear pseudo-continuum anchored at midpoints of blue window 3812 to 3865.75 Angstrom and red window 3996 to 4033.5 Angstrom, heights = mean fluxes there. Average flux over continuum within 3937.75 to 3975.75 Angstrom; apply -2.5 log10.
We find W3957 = 0.20 mag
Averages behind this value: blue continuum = 5.44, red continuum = 7.15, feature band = 5.45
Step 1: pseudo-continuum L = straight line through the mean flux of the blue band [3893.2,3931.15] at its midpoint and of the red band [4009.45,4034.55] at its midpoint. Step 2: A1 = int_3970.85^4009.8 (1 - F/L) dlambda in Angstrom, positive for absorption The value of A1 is 2.1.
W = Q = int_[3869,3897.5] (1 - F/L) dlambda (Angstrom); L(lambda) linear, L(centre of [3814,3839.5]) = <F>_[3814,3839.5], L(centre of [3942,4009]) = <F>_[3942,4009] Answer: 0.8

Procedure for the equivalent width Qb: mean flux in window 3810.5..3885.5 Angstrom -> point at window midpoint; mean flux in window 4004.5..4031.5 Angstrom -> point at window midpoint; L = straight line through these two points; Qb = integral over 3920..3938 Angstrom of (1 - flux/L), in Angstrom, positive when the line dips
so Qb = 2.5 Angstrom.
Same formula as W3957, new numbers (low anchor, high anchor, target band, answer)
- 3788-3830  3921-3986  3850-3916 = -0.079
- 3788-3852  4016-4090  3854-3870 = -0.092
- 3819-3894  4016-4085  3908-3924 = -0.089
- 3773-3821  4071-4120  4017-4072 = -0.169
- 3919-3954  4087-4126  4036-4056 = -0.166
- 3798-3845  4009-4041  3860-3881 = -0.069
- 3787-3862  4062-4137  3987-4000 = -0.192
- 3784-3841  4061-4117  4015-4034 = -0.149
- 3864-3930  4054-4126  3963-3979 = 0.329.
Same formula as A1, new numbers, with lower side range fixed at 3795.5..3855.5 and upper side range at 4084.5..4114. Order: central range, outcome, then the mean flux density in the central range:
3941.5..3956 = -2.3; 6.36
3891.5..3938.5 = -3.5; 5.81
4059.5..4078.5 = -4.2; 6.99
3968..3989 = 0.8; 5.32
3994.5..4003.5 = -2.8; 7.33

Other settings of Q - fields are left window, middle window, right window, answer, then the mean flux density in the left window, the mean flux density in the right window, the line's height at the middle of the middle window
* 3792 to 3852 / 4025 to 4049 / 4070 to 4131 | -3.63 Angstrom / 5.17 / 6.34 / 6.08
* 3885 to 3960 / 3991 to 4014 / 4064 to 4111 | -4.11 Angstrom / 5.88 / 6.39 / 6.12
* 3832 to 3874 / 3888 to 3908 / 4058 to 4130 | 0.04 Angstrom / 5.59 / 6.46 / 5.75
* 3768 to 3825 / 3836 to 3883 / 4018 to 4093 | -0.08 Angstrom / 5.28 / 6.9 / 5.67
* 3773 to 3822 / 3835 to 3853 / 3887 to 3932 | 0.68 Angstrom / 5.36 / 5.96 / 5.61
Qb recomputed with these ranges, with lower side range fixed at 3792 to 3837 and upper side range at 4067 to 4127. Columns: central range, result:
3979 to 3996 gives -2.0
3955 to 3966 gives 0.8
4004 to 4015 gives -2.5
